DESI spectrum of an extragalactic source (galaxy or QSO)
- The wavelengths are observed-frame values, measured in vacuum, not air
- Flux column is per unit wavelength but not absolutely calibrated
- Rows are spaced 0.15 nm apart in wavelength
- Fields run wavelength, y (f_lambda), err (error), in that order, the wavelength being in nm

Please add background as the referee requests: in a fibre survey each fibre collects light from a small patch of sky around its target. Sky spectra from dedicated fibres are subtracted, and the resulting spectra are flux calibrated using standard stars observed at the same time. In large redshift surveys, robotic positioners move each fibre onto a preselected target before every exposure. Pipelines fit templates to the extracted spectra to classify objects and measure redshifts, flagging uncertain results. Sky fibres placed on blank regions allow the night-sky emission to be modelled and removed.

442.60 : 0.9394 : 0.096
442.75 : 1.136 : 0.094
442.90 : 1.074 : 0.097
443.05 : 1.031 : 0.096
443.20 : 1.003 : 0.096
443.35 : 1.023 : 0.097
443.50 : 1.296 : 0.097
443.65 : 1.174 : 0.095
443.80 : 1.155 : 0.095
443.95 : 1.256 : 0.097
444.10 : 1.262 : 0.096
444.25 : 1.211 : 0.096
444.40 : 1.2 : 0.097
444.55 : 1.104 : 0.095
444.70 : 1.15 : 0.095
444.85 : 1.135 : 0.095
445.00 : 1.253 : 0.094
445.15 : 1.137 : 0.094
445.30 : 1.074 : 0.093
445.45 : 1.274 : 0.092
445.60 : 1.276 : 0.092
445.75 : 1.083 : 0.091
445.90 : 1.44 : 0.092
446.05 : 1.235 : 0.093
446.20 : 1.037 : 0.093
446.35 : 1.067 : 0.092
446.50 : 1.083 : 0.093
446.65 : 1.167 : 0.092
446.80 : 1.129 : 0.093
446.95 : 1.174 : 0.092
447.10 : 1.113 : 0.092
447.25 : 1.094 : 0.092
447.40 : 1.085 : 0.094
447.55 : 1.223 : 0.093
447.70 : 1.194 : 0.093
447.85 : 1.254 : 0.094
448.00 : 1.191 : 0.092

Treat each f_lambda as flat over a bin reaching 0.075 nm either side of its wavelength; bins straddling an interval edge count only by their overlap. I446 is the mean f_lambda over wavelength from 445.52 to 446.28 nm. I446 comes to 1.21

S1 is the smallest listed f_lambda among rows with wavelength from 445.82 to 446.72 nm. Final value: 1.037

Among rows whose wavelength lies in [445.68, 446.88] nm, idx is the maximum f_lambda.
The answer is 1.44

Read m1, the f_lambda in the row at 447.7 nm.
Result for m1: 1.194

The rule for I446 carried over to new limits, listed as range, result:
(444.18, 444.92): 1.16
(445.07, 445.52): 1.16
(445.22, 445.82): 1.18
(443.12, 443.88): 1.13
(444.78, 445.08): 1.19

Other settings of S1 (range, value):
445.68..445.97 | 1.083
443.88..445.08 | 1.104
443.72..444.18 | 1.155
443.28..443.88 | 1.023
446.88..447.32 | 1.094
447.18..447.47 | 1.085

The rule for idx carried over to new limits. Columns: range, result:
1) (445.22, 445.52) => 1.274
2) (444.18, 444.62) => 1.211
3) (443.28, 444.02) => 1.296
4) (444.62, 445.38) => 1.253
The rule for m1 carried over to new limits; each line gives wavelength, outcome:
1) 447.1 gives 1.113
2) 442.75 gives 1.136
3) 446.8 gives 1.129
